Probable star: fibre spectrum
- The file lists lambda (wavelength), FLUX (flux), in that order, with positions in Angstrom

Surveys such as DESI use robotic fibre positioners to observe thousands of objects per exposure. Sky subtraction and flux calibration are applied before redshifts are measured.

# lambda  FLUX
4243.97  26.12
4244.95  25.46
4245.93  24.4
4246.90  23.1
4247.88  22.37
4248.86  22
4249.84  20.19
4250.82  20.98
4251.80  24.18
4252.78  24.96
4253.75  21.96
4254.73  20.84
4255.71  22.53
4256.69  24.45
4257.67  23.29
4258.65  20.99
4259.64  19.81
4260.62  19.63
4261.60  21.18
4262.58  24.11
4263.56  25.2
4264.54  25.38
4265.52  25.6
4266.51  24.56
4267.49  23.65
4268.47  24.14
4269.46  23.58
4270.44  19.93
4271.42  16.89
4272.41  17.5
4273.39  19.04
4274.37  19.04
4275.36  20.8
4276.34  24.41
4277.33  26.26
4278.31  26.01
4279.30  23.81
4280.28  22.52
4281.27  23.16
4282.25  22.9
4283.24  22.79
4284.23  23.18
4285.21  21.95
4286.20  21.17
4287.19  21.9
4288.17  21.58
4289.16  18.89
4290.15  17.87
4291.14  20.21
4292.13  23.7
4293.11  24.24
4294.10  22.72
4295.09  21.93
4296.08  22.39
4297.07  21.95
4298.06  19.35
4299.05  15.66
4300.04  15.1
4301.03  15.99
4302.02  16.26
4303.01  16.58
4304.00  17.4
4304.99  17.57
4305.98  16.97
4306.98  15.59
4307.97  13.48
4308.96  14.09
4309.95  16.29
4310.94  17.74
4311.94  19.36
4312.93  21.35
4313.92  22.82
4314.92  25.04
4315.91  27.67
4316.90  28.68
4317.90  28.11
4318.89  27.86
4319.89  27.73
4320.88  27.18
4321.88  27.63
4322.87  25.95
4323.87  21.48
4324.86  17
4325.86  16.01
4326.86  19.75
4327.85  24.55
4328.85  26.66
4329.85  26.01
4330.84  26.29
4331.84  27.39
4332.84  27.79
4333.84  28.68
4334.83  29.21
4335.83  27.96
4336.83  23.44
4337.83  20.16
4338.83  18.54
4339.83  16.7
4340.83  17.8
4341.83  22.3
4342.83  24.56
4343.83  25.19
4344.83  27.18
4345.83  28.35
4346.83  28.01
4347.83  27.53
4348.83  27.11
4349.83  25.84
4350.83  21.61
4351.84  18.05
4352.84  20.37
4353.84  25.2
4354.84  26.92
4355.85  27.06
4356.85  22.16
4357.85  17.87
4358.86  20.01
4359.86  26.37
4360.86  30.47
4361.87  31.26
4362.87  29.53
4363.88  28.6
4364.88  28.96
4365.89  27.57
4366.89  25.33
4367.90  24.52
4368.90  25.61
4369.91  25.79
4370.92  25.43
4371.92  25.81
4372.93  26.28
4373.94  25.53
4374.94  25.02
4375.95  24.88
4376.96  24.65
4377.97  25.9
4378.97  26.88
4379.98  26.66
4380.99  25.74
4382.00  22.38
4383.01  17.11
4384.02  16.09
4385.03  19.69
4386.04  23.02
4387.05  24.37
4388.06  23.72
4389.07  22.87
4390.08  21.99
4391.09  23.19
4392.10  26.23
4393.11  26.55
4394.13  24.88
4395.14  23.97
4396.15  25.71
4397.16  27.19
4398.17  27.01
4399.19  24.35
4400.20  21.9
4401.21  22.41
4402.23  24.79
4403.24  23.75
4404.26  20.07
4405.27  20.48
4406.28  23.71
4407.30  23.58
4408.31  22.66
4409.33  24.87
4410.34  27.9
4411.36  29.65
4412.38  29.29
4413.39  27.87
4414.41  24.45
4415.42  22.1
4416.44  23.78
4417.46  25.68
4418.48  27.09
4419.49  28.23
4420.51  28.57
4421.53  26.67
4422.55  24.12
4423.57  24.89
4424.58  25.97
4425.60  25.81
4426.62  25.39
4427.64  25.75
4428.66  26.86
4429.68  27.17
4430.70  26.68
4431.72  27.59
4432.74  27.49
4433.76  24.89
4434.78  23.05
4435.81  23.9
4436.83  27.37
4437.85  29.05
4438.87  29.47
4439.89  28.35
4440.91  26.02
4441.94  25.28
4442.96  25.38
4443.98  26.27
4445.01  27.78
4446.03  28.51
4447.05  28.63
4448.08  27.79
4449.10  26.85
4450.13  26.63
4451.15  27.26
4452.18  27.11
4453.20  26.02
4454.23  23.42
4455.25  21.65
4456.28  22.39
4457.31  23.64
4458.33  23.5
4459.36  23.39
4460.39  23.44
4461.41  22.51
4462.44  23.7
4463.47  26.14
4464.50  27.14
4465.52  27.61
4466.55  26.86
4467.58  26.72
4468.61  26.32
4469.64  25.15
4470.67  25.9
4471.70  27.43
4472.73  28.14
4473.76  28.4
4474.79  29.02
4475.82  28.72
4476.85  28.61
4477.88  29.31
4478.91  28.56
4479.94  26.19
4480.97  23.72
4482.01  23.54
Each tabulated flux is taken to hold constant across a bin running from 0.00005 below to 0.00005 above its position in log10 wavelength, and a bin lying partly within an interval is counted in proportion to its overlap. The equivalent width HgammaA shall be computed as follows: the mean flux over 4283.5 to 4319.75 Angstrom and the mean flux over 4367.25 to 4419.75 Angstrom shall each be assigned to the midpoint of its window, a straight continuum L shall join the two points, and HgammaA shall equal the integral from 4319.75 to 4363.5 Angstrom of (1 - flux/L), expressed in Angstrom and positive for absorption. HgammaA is -4.5 Angstrom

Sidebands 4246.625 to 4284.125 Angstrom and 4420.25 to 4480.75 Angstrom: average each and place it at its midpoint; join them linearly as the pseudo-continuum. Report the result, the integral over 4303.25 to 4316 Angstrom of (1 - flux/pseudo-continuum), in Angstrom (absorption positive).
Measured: 2.6 Angstrom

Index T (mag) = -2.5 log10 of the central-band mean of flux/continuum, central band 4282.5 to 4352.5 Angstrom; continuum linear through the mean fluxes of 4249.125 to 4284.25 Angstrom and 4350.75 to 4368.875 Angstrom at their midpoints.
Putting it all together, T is 0.08 mag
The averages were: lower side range 22.5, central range 22.2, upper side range 25.2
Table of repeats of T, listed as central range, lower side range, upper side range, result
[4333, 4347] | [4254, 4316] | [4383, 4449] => -0.06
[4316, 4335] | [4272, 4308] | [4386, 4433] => -0.17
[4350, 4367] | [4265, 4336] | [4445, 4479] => -0.07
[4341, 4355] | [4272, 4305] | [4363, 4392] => -0.06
